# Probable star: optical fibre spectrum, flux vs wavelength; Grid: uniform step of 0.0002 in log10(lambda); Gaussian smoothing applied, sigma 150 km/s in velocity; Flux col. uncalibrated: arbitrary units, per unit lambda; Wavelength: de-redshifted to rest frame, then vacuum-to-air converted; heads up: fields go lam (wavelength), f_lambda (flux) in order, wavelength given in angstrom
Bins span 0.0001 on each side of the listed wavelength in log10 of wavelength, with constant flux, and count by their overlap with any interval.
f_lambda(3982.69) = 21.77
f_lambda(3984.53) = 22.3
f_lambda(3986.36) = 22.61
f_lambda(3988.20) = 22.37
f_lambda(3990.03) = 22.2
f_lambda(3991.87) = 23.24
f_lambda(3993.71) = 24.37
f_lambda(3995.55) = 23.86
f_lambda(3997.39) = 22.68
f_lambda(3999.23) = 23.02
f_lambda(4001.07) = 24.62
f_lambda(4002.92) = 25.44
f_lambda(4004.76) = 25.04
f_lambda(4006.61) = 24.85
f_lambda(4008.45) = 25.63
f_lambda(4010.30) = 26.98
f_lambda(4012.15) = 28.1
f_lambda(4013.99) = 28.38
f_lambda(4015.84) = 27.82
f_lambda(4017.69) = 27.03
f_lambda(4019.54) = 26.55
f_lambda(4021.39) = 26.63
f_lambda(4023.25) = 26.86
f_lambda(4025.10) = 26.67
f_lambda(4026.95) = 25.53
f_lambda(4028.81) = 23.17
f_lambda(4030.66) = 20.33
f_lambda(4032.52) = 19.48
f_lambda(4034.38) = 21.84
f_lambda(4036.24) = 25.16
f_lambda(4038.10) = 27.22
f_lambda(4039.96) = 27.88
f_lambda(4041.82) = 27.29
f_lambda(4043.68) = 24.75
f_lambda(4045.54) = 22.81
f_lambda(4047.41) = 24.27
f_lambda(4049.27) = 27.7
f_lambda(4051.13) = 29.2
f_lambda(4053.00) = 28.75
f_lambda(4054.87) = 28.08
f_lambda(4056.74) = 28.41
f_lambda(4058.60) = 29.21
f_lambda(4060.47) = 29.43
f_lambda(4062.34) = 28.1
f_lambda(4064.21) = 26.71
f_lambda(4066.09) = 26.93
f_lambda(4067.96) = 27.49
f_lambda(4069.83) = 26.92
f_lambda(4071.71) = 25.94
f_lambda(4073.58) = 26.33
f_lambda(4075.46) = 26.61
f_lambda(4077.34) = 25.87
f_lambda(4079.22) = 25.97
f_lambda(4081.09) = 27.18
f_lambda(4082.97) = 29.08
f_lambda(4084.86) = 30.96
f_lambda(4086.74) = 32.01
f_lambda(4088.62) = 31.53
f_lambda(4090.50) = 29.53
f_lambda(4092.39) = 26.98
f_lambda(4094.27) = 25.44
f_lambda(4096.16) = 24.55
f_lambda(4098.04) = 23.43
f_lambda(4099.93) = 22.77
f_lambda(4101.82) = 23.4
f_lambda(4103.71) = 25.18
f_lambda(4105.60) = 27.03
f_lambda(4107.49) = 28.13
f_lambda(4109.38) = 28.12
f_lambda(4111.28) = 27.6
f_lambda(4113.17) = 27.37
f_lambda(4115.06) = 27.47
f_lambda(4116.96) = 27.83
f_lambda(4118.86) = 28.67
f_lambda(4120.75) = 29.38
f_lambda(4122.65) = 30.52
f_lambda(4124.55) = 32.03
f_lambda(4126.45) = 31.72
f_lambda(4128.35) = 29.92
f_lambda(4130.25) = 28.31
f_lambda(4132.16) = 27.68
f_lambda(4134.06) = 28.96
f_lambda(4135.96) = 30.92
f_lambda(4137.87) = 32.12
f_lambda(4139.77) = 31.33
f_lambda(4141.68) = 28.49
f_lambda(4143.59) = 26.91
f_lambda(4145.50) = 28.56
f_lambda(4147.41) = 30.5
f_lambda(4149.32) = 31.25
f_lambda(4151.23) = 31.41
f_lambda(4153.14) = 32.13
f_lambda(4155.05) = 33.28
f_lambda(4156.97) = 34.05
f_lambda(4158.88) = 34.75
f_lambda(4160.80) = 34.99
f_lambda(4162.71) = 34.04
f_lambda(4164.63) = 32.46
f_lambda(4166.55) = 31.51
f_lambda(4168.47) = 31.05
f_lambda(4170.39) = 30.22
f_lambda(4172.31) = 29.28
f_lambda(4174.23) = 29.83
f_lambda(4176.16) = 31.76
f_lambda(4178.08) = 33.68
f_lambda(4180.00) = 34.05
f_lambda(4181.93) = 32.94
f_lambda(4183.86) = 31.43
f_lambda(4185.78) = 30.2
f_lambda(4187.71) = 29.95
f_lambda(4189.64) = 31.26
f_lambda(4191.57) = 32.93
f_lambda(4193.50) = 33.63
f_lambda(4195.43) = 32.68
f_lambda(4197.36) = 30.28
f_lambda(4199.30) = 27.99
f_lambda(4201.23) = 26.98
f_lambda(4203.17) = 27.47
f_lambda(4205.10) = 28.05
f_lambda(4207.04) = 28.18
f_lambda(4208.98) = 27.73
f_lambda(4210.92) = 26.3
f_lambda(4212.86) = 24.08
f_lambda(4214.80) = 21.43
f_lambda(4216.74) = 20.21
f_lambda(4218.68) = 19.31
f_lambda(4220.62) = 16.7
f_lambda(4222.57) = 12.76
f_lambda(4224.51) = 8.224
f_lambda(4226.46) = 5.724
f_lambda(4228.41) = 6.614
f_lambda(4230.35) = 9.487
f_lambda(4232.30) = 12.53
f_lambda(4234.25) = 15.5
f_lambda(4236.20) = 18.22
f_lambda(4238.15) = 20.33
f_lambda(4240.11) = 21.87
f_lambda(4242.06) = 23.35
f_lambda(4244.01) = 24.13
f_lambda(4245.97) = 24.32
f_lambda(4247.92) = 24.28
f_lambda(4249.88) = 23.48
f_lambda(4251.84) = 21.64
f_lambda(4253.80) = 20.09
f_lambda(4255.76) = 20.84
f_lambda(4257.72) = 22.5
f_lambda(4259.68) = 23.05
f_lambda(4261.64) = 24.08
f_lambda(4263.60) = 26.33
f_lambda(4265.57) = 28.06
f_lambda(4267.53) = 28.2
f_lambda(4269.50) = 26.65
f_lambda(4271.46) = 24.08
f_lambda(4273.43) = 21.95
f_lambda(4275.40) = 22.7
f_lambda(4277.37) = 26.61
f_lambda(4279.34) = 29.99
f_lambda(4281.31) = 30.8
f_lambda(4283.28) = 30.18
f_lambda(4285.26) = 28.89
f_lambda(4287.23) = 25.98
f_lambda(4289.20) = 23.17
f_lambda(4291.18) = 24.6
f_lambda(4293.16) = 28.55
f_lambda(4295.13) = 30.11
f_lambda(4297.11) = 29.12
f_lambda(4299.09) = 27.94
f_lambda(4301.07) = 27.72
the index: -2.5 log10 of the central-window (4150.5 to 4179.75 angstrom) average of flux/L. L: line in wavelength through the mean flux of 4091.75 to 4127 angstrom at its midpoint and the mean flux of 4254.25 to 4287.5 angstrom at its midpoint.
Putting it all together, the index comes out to -0.207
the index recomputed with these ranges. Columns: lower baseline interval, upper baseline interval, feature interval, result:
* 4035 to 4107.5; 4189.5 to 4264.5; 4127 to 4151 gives -0.19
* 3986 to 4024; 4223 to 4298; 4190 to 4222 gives -0.15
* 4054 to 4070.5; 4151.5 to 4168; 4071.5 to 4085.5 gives 0.06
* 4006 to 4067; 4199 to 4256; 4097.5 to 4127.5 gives -0.16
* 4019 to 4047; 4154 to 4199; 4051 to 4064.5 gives -0.10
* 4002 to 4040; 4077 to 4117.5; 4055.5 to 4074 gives -0.05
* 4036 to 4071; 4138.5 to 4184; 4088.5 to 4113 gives 0.11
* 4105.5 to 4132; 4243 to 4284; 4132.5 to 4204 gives -0.14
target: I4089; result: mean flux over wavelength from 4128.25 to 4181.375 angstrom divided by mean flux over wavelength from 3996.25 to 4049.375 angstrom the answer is 1.2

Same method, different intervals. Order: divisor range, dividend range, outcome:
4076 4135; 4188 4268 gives 0.81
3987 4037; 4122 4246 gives 1.09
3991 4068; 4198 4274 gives 0.83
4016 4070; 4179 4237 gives 0.89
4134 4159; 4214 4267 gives 0.62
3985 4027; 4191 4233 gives 0.86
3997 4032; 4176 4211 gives 1.19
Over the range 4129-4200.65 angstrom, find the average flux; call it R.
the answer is 31.2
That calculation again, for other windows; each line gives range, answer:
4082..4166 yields 29.4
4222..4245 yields 14.9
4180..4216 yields 29.1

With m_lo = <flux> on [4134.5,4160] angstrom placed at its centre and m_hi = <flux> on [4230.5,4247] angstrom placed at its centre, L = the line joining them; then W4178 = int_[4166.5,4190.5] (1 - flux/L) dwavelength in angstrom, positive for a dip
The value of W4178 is -3.7 angstrom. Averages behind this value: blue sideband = 31.2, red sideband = 19.5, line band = 31.3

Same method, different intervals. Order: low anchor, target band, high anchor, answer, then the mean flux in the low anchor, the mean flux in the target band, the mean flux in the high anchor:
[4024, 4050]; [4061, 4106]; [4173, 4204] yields -0.7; 24.6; 26.9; 31.1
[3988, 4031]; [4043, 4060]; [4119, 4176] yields -0.1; 25.2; 27.1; 30.9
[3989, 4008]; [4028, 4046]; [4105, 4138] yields 1.1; 24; 24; 29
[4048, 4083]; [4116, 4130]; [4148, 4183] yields 0.2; 27.5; 29.9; 32.3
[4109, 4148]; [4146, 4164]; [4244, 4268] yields -3.0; 29.3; 32.8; 23.8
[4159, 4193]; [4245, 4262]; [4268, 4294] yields 3.2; 31.9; 22.6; 26.5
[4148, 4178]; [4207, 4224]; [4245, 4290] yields 4.5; 32.2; 21.1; 25.1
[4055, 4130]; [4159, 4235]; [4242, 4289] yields 1.2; 27.8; 25.8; 25.1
